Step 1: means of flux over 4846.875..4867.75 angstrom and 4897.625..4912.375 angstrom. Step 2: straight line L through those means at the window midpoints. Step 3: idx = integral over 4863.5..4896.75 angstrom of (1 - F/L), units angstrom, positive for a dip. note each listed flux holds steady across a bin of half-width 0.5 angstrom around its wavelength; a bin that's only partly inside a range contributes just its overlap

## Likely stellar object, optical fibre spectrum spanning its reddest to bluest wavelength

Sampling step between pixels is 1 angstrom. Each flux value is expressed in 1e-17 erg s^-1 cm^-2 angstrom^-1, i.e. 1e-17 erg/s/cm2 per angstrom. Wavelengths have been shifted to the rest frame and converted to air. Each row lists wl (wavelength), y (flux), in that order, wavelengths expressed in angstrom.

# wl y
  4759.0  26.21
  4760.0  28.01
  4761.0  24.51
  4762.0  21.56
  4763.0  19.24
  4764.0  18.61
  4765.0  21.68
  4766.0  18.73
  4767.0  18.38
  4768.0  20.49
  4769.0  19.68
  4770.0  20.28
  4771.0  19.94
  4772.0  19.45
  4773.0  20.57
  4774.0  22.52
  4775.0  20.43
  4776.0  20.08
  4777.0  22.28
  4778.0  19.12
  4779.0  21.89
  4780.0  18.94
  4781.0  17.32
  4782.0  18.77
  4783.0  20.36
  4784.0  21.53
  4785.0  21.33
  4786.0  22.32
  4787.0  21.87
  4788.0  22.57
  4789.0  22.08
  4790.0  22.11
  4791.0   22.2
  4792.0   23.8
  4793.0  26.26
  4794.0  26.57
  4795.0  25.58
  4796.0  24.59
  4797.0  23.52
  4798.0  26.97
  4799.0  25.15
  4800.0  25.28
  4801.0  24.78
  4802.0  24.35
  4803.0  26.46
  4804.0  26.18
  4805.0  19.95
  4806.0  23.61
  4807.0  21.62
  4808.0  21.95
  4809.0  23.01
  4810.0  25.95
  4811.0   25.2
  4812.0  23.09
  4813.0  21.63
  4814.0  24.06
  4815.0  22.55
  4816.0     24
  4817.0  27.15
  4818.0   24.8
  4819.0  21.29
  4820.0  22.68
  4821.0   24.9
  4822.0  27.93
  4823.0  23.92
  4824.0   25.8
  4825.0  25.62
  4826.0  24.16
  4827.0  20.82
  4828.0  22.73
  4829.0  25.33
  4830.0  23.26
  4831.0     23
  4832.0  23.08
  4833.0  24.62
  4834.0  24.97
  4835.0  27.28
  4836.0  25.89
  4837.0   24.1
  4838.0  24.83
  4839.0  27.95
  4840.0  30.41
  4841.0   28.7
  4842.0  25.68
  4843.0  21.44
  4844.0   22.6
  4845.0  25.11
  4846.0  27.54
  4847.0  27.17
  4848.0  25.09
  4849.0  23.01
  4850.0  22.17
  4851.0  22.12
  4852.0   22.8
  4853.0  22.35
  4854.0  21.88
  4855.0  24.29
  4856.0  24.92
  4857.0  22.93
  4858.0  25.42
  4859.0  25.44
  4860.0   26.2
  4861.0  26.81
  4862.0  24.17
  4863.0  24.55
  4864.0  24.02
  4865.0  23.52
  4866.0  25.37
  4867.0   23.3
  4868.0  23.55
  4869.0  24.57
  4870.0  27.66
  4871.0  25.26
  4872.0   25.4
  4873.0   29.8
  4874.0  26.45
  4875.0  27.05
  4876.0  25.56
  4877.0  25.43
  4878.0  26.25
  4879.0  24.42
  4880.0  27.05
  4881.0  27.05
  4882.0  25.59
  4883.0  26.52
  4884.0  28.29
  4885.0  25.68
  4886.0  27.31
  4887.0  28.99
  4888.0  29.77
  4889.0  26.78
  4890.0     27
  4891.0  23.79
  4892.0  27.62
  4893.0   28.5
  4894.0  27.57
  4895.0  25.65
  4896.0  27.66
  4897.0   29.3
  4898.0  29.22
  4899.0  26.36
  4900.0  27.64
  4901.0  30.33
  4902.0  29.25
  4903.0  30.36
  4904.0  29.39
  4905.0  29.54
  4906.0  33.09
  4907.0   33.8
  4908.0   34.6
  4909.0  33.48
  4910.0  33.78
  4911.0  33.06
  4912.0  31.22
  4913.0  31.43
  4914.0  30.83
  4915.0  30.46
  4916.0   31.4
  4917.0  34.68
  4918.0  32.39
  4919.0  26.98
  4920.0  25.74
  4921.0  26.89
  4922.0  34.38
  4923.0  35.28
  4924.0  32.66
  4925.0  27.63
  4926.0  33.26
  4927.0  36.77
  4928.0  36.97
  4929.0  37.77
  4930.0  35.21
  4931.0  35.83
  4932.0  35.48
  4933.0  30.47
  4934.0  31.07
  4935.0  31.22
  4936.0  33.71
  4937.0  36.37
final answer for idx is 1.3 angstrom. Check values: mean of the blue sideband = 24.1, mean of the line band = 26.3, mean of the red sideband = 31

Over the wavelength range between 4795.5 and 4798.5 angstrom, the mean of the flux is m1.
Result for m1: 25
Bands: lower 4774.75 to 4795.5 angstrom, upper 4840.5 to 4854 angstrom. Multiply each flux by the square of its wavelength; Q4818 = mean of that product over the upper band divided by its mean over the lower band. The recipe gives 1.1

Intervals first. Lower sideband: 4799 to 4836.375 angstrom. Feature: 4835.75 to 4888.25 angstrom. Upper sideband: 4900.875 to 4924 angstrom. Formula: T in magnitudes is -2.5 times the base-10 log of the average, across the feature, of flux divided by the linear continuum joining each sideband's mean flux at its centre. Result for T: 0.09 mag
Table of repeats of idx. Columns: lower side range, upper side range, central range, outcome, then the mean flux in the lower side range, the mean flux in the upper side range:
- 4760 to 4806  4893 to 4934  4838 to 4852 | 0.7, 22.1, 31.4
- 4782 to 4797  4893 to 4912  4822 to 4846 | 0.8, 23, 30.2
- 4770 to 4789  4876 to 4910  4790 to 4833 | -2.6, 20.7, 28.3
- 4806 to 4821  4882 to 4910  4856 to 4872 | 1.1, 23.5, 28.8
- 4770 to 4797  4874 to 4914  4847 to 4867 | 1.7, 21.7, 28.6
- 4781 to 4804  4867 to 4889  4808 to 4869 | 1.6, 23.5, 26.5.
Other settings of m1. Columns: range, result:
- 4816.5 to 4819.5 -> 24.4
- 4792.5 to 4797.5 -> 25.3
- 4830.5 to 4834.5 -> 23.9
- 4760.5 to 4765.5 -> 21.1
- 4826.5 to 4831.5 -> 23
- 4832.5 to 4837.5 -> 25.4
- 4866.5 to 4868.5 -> 23.4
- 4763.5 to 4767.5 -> 19.3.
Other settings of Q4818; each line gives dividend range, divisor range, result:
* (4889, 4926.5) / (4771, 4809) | 1.40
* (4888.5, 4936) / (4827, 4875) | 1.28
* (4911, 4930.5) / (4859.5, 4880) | 1.29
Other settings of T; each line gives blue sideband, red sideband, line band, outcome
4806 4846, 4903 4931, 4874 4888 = 0.100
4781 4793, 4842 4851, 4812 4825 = -0.054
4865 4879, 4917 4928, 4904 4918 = -0.071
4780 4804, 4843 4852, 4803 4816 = 0.007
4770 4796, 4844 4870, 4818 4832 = -0.036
